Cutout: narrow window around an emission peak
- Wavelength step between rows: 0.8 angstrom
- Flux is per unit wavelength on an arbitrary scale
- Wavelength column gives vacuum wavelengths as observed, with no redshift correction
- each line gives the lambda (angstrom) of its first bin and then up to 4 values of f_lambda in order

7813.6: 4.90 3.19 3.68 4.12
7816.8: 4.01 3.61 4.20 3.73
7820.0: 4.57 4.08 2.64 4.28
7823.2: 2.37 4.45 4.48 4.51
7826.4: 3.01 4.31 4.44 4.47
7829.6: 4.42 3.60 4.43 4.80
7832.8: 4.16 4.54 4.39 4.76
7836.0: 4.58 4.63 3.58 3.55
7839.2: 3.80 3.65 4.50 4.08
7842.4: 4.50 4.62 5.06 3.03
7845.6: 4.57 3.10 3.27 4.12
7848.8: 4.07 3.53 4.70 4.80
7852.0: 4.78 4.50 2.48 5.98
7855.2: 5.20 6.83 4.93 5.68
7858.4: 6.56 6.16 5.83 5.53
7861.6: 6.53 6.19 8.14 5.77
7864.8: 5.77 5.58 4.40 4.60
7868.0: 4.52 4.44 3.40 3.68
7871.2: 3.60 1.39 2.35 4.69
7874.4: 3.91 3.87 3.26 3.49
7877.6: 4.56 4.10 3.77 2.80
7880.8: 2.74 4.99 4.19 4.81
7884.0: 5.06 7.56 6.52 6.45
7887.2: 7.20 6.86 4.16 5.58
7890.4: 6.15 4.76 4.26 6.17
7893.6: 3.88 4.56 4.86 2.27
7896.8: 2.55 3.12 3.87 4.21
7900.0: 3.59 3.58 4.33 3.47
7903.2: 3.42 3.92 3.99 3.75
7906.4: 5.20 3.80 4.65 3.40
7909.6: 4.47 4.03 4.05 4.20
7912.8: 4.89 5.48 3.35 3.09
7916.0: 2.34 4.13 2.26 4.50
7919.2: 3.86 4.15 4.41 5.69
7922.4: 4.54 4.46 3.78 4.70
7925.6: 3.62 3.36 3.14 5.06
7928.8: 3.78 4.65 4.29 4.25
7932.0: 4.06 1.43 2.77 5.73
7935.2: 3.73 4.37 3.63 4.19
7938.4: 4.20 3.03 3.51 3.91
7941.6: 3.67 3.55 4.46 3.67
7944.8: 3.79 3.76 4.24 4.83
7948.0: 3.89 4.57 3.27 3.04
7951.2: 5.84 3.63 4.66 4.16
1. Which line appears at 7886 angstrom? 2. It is [N II] 6583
